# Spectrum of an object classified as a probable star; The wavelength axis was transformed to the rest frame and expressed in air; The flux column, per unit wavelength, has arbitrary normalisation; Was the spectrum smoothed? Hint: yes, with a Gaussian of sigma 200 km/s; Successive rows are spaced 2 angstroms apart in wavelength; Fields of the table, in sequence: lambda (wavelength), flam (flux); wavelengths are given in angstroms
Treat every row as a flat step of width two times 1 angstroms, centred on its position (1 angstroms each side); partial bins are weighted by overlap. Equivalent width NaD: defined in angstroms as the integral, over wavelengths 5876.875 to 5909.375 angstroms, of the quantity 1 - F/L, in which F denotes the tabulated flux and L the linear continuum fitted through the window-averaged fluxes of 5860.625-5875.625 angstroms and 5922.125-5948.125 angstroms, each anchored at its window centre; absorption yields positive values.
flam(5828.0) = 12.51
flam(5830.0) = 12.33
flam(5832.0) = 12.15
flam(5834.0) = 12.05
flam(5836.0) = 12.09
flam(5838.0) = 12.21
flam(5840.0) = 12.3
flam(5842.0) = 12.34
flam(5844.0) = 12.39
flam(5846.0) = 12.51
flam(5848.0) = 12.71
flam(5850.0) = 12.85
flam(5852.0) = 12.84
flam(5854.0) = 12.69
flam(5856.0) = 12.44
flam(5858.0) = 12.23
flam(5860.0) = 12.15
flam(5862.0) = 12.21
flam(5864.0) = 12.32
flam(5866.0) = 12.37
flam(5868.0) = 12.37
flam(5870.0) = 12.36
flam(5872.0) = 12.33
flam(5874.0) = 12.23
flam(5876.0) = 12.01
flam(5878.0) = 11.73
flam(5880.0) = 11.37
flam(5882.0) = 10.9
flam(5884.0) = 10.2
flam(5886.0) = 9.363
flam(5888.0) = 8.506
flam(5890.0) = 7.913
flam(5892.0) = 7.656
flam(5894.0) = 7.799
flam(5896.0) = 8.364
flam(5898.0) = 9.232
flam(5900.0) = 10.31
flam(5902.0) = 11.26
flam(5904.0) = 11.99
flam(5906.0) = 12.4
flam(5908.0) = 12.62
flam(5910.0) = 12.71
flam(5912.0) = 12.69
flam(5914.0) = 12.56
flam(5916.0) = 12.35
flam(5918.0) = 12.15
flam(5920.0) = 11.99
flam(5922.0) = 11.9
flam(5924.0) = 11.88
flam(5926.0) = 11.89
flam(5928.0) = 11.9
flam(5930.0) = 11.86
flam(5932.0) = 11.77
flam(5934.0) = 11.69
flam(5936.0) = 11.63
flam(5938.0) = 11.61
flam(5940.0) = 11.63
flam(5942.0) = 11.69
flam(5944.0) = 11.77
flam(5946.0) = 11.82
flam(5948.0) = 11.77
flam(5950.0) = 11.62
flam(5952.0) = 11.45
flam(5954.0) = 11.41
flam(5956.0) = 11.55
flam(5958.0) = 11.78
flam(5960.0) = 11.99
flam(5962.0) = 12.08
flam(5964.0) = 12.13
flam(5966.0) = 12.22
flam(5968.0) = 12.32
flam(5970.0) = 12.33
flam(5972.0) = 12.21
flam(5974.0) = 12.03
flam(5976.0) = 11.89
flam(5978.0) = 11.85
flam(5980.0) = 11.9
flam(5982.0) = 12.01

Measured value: 5.26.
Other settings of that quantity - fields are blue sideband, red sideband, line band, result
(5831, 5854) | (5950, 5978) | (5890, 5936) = 3.3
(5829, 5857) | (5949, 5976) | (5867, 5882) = 0.4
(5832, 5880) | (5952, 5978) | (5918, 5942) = 0.5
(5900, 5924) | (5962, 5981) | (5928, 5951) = 0.8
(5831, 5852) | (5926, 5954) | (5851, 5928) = 4.3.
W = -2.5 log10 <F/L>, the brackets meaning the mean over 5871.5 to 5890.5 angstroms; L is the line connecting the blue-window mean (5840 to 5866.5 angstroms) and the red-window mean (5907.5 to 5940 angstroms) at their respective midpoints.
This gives 0.15 mag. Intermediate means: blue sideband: 12.5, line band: 10.7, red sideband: 12.1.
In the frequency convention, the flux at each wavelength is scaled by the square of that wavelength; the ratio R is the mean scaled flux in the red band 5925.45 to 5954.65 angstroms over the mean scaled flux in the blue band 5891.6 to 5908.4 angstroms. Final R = 1.16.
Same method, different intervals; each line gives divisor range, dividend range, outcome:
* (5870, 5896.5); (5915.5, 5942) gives 1.19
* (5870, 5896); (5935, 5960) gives 1.17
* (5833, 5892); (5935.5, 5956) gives 1.02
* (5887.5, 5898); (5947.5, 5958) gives 1.45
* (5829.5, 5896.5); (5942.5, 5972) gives 1.07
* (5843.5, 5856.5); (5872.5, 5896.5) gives 0.79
